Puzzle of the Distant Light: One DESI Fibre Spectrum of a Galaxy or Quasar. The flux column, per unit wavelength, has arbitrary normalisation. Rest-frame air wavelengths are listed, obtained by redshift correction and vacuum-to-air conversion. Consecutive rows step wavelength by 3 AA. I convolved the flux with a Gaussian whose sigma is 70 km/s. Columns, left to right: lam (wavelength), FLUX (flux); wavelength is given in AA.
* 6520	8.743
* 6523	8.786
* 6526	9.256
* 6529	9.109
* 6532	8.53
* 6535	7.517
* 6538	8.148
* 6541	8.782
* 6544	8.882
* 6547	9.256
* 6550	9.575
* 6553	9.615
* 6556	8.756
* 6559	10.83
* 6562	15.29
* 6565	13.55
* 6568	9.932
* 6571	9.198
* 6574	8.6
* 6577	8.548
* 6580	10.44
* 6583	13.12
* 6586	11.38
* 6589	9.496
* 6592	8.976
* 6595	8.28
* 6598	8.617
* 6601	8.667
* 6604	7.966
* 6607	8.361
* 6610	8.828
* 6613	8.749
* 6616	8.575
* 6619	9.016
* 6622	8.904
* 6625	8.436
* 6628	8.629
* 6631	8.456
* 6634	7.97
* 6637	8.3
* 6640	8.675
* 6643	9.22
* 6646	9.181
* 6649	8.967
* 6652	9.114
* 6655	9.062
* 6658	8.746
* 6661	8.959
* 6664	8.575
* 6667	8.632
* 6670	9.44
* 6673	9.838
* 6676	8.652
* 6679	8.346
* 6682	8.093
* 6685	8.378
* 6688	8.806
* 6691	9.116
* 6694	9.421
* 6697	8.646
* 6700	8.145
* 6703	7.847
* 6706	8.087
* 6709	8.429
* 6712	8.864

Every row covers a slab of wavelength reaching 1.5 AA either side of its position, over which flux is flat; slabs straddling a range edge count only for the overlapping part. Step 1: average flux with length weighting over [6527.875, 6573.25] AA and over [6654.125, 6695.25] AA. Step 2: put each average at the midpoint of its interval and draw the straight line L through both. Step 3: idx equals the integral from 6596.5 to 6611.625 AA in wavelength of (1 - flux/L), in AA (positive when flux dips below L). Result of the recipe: 1.4 AA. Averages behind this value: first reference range 9.78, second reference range 8.86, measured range 8.49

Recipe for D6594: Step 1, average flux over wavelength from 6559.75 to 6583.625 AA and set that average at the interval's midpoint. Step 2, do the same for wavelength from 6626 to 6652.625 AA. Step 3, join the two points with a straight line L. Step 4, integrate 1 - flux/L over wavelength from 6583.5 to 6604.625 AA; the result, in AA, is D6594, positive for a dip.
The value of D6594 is 2.0 AA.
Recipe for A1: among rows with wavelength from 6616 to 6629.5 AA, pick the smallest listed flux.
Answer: 8.436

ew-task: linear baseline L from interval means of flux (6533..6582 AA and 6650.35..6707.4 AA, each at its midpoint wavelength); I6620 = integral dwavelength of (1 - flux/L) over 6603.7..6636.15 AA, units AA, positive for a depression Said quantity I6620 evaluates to 2.50 AA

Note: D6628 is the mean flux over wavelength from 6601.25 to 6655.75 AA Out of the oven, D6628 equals 8.68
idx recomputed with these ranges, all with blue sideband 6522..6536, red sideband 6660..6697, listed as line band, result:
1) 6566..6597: -3.92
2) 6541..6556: -0.90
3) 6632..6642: 0.49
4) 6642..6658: -0.47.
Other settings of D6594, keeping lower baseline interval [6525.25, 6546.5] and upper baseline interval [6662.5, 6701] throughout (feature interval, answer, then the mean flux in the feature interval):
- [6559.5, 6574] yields -4.9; 11.6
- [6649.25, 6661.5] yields -0.3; 8.97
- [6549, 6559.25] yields -1.1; 9.56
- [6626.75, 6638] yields 0.5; 8.33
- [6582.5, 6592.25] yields -2.3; 10.7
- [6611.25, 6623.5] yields -0.1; 8.81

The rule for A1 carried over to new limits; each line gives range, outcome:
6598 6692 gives 7.966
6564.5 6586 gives 8.548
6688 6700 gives 8.145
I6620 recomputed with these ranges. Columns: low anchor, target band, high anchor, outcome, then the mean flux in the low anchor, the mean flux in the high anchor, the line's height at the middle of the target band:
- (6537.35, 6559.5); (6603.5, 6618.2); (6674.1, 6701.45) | 0.6 AA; 9.2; 8.64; 8.95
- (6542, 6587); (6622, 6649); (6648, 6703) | 2.1 AA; 10.4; 8.8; 9.39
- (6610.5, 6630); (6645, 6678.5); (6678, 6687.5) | -2.1 AA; 8.72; 8.32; 8.46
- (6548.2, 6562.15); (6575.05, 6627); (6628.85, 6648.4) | 1.3 AA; 10.3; 8.65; 9.41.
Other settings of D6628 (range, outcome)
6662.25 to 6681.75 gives 8.86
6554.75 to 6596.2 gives 10.5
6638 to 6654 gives 9.01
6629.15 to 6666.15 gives 8.77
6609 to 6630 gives 8.72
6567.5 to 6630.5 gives 9.15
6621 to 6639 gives 8.44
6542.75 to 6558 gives 9.28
